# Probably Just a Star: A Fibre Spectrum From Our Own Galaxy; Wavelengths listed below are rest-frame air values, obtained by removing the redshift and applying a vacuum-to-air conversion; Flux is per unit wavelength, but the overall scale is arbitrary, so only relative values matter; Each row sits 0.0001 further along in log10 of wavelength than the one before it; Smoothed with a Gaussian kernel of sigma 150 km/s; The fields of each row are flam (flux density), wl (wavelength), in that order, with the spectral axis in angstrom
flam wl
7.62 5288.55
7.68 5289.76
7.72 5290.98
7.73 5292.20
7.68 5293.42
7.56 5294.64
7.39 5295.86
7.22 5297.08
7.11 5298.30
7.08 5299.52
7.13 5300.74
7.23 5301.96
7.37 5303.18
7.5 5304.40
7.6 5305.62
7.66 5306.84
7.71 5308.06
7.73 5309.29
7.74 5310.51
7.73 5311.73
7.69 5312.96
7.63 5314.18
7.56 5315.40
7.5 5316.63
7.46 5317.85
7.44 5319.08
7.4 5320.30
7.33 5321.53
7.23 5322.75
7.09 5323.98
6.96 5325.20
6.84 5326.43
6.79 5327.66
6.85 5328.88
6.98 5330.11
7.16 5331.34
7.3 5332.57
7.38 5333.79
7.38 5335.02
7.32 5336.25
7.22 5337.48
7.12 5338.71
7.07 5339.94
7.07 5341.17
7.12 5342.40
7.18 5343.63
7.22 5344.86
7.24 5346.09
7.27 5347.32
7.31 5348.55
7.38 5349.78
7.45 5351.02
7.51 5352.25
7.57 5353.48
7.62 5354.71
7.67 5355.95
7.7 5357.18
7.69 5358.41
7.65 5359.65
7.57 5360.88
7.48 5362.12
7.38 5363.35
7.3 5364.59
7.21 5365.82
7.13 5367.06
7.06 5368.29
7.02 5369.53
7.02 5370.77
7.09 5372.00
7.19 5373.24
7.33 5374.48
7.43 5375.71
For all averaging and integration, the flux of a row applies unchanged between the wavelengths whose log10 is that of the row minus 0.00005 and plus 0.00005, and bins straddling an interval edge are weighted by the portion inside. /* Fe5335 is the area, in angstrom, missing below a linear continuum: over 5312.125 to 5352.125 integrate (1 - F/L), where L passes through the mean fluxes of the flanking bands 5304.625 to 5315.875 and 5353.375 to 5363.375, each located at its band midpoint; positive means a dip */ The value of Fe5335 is 2.0 angstrom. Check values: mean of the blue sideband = 7.67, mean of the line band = 7.25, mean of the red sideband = 7.61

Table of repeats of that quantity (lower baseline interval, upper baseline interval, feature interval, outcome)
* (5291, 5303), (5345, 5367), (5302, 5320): -0.5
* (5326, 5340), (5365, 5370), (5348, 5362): -0.9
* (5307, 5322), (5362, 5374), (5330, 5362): -0.1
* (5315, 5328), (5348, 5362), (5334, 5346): 0.3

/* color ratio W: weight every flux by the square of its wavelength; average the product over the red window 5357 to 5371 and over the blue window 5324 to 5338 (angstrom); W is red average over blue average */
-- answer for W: 1.0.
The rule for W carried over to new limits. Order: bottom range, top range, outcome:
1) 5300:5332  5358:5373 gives 1.01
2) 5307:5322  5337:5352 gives 0.96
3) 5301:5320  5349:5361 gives 1.02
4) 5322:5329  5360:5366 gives 1.08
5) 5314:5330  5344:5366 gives 1.05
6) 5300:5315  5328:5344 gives 0.96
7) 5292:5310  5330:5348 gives 0.98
